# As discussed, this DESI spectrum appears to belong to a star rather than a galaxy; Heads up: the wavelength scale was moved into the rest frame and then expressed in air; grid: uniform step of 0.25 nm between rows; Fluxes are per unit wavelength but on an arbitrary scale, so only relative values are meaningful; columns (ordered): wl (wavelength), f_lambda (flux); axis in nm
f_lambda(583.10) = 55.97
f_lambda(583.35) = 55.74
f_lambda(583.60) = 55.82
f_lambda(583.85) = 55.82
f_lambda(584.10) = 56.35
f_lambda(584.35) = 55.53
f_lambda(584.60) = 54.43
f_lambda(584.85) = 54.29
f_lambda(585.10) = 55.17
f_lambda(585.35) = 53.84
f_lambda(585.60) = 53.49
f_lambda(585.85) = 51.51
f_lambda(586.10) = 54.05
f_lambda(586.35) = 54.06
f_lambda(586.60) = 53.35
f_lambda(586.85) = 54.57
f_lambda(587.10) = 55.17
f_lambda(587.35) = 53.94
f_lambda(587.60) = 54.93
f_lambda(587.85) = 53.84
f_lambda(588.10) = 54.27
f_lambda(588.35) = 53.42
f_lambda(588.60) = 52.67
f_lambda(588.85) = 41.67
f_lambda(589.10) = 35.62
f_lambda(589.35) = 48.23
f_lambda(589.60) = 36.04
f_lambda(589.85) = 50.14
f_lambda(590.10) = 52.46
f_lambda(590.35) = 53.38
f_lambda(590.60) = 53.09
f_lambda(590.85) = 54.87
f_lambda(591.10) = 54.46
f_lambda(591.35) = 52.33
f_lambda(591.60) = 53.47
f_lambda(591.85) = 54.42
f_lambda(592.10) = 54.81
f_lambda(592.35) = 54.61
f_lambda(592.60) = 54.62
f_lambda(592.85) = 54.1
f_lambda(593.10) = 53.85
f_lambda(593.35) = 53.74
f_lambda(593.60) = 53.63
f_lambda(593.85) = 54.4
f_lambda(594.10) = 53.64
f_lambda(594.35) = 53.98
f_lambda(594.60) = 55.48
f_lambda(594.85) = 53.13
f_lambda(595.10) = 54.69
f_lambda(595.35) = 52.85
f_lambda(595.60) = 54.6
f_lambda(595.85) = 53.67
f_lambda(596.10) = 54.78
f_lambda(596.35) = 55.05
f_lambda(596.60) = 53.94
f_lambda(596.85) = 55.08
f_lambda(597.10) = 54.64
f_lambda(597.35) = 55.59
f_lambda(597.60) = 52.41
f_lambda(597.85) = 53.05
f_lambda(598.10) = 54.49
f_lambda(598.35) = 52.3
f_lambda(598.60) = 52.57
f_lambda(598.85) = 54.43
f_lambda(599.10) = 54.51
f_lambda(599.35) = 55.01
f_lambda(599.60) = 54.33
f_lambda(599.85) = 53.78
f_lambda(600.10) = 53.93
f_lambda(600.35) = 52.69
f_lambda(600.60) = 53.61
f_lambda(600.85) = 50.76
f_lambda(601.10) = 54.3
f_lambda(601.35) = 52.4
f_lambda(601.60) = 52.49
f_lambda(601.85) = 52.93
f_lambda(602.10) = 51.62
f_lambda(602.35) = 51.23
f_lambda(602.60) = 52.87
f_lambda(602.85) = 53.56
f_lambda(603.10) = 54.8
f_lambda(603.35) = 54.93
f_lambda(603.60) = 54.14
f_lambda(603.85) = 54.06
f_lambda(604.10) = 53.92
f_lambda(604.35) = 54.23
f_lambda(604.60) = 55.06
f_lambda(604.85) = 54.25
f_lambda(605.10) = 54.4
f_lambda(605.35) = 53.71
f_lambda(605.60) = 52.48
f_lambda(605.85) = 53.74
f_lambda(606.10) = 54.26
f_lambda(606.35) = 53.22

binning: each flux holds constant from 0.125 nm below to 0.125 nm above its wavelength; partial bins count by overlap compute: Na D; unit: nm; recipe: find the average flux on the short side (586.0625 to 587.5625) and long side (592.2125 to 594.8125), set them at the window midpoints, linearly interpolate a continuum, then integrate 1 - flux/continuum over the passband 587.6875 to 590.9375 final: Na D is 0.30 nm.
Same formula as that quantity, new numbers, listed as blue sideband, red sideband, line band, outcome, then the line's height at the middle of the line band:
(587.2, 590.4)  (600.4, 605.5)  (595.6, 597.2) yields -0.094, 51.5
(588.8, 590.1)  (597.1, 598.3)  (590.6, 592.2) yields -0.284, 45.8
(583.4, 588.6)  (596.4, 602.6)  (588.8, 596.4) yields 0.240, 53.9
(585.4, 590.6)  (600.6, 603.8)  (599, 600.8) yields -0.039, 52.7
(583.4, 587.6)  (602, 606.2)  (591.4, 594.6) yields 0.004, 54.2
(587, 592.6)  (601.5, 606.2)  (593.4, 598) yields -0.163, 52.3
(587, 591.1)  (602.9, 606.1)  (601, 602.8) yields 0.031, 53.5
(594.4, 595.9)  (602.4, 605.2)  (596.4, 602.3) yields 0.065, 54.1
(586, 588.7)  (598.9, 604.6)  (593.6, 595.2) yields -0.012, 53.8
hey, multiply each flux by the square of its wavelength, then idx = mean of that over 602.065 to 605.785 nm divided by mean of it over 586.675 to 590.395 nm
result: 1.13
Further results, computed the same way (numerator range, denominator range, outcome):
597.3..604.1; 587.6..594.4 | 1.07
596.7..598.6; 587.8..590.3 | 1.16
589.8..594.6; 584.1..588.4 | 1.01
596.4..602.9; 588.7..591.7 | 1.13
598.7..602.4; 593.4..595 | 1.01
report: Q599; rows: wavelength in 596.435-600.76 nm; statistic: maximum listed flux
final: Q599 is 55.59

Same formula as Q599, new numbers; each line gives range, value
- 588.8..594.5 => 54.87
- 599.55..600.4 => 54.33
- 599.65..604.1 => 54.93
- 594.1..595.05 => 55.48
